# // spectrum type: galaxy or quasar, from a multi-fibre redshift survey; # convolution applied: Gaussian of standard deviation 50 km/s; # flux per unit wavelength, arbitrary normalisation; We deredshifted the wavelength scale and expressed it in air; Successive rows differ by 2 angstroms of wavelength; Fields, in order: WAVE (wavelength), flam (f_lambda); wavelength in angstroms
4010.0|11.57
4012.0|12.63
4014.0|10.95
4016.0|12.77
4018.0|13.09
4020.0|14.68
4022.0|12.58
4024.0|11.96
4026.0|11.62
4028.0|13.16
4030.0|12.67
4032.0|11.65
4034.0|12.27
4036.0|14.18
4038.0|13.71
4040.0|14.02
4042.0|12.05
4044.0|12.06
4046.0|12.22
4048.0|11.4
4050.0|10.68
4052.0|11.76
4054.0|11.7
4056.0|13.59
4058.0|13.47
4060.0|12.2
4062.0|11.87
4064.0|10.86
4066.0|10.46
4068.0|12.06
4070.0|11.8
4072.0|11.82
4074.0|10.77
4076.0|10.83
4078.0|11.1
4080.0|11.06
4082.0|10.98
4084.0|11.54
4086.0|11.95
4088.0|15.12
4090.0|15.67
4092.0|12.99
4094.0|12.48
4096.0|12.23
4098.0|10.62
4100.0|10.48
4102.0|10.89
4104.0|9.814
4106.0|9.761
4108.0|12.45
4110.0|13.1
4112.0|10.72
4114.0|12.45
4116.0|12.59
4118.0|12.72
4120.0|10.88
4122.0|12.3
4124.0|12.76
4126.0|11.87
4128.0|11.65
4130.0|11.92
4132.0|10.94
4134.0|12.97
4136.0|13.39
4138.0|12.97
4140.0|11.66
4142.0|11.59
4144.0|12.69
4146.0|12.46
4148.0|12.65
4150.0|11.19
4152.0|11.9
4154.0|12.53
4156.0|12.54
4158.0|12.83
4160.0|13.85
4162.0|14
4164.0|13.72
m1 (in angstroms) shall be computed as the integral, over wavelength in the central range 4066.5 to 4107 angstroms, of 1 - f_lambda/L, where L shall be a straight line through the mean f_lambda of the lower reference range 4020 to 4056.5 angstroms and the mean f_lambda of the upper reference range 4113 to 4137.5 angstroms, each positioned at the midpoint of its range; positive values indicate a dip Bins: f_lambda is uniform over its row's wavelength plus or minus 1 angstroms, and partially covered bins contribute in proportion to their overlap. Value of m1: 2.1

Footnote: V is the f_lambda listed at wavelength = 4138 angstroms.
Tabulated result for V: 12.97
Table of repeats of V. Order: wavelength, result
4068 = 12.06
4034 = 12.27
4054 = 11.7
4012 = 12.63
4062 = 11.87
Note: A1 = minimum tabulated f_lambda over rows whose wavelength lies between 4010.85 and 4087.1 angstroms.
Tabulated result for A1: 10.46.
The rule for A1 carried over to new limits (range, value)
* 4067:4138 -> 9.761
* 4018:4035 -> 11.62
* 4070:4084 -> 10.77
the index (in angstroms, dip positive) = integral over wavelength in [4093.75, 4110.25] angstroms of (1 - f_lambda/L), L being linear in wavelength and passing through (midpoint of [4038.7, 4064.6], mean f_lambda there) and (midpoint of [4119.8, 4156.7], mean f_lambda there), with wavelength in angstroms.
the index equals 1.4 angstroms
